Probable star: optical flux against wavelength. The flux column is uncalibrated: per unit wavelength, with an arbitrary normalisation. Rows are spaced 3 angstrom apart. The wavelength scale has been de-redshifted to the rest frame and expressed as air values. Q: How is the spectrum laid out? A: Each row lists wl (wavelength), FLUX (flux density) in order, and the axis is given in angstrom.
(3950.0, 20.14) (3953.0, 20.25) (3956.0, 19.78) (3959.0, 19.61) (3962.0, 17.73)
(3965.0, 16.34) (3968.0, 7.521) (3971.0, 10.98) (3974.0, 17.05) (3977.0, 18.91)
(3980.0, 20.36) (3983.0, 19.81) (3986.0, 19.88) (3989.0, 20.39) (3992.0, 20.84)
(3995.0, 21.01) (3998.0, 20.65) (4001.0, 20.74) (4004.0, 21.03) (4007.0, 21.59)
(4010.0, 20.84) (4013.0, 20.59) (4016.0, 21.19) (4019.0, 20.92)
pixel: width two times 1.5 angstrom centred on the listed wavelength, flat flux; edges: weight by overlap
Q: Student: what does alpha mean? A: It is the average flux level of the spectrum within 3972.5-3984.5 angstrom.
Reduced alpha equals 19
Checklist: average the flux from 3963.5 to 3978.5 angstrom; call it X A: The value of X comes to 14.2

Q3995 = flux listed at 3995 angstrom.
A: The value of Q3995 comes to 21.01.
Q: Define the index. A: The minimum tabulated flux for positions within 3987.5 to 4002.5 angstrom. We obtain 20.39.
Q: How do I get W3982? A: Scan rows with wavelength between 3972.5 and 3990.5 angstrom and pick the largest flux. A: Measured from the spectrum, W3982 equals 20.39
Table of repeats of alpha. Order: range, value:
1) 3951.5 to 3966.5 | 18.7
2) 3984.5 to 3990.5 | 20.1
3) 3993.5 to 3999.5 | 20.8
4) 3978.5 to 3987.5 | 20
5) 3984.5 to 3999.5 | 20.6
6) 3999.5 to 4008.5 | 21.1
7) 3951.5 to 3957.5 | 20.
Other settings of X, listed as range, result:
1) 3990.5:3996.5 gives 20.9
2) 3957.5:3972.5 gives 14.4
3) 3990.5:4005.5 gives 20.9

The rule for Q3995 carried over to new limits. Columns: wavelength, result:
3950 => 20.14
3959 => 19.61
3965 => 16.34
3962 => 17.73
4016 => 21.19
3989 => 20.39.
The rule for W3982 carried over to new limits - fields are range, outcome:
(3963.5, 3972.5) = 16.34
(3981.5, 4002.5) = 21.01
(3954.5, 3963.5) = 19.78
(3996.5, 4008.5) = 21.59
